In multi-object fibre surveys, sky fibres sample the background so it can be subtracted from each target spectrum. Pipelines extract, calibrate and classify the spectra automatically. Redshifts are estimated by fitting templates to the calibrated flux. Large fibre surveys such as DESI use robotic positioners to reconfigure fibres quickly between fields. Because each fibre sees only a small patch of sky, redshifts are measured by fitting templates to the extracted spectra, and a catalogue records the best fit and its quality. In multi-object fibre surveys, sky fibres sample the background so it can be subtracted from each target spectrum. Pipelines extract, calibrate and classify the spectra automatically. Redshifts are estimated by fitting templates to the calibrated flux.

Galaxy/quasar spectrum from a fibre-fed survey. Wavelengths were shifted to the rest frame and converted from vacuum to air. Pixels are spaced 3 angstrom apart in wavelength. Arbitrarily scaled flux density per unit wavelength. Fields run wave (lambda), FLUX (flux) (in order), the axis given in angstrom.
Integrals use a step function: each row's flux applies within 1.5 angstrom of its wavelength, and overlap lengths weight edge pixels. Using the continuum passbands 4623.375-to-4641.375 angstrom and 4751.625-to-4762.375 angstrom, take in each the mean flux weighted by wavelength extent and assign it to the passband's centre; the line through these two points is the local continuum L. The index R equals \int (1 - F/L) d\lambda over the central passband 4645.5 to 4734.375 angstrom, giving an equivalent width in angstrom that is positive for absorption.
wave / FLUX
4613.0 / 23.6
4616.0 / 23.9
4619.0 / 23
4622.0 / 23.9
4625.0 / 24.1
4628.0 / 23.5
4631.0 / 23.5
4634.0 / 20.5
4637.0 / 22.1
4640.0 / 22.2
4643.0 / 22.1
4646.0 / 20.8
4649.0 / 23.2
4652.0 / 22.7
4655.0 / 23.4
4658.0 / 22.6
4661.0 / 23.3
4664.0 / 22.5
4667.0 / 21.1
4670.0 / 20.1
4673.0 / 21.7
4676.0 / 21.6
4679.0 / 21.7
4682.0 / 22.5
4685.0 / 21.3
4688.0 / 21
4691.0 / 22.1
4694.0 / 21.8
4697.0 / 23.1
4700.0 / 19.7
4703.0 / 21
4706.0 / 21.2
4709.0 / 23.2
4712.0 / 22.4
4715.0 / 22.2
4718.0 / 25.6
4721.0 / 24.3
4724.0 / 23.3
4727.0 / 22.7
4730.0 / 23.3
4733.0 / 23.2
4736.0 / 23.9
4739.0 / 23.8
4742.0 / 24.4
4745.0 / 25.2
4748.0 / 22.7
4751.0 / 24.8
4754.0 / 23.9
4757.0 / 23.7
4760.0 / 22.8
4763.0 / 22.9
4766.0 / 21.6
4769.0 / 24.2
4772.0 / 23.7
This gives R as 2.9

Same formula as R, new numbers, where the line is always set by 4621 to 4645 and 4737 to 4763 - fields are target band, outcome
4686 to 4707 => 1.7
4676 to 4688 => 0.8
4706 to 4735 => 0.4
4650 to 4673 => 0.7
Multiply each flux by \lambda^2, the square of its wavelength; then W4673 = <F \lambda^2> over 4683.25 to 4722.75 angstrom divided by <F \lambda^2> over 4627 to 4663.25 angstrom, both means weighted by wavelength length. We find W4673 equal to 1.01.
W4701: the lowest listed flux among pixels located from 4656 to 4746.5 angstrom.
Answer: 19.7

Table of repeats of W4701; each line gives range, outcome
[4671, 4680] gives 21.6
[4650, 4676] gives 20.1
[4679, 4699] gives 21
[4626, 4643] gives 20.5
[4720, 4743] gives 22.7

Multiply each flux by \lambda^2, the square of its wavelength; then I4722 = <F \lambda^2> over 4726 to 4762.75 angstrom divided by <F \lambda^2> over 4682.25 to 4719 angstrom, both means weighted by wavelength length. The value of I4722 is 1.1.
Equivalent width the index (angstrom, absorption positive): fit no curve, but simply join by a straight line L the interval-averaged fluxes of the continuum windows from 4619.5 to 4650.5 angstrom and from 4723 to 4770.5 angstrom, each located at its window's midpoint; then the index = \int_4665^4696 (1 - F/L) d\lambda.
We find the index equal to 2.0 angstrom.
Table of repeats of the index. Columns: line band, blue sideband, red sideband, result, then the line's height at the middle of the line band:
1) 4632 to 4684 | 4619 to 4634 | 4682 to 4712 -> 1.35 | 22.6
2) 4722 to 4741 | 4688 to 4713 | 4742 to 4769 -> -0.55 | 22.8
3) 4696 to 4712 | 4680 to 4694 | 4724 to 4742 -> 0.51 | 22.4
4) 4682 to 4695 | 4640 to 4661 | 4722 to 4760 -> 0.77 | 23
